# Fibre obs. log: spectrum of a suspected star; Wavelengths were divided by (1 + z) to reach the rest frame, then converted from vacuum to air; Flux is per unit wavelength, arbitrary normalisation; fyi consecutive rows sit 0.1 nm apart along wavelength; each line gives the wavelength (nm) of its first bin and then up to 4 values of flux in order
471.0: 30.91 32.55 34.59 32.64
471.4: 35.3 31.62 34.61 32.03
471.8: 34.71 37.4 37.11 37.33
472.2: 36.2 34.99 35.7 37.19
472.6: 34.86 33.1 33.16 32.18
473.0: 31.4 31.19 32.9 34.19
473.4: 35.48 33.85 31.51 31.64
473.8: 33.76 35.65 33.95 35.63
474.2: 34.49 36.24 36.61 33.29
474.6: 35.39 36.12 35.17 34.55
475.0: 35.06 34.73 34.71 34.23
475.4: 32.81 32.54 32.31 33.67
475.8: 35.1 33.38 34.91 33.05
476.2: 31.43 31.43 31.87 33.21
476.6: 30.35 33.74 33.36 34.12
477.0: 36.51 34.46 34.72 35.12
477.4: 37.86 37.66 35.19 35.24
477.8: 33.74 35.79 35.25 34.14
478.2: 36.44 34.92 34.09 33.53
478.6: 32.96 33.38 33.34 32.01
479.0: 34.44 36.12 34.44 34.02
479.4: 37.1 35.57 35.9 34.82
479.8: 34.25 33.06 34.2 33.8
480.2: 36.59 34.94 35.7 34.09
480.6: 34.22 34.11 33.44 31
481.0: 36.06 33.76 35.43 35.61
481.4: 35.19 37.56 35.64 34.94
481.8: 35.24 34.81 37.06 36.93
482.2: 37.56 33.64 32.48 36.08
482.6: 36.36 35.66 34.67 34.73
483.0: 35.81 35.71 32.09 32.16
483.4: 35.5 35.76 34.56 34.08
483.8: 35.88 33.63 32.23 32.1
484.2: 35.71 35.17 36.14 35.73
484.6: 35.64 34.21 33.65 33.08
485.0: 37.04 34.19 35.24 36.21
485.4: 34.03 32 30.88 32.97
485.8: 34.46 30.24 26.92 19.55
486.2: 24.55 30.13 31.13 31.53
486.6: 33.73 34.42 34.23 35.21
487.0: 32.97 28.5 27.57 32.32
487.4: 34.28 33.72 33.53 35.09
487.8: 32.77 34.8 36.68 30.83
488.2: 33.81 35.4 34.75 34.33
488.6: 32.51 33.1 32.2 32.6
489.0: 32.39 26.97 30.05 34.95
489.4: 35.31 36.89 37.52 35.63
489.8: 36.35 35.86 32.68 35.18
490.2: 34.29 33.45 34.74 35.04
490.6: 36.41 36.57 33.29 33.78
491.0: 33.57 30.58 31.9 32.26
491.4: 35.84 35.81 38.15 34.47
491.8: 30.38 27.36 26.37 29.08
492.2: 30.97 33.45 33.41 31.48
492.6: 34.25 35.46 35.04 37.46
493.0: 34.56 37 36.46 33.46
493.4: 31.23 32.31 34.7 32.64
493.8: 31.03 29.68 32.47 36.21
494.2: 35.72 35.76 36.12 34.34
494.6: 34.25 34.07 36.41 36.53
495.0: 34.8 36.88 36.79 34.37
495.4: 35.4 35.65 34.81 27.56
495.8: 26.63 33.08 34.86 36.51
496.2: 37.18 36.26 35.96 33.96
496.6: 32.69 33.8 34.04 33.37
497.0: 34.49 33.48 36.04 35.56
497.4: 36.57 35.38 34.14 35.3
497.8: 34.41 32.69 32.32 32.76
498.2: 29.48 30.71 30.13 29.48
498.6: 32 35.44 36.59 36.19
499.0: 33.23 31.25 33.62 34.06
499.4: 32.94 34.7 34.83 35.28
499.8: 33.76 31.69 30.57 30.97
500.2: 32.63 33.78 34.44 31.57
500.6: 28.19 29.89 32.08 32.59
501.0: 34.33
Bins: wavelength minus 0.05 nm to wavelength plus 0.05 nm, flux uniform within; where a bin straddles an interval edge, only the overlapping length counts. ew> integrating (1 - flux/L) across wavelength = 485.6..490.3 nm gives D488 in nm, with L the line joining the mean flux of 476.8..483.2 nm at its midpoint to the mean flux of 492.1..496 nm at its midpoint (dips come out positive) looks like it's 0.23 nm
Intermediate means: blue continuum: 34.9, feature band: 32.7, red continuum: 34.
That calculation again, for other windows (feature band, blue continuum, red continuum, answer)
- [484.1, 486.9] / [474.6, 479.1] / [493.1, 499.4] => 0.111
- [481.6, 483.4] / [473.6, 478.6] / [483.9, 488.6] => -0.089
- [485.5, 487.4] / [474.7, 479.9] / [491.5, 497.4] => 0.186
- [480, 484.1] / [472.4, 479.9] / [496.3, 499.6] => -0.089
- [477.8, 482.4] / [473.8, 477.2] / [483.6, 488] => -0.171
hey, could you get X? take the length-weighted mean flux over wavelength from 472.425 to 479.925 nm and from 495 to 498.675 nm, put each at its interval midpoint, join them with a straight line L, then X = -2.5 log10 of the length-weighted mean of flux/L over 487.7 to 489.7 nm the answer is 0.01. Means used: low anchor 34.2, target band 33.7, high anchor 33.8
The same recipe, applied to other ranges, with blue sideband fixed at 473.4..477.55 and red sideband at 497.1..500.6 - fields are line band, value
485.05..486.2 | 0.09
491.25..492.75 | 0.03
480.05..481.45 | -0.02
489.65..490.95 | -0.04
